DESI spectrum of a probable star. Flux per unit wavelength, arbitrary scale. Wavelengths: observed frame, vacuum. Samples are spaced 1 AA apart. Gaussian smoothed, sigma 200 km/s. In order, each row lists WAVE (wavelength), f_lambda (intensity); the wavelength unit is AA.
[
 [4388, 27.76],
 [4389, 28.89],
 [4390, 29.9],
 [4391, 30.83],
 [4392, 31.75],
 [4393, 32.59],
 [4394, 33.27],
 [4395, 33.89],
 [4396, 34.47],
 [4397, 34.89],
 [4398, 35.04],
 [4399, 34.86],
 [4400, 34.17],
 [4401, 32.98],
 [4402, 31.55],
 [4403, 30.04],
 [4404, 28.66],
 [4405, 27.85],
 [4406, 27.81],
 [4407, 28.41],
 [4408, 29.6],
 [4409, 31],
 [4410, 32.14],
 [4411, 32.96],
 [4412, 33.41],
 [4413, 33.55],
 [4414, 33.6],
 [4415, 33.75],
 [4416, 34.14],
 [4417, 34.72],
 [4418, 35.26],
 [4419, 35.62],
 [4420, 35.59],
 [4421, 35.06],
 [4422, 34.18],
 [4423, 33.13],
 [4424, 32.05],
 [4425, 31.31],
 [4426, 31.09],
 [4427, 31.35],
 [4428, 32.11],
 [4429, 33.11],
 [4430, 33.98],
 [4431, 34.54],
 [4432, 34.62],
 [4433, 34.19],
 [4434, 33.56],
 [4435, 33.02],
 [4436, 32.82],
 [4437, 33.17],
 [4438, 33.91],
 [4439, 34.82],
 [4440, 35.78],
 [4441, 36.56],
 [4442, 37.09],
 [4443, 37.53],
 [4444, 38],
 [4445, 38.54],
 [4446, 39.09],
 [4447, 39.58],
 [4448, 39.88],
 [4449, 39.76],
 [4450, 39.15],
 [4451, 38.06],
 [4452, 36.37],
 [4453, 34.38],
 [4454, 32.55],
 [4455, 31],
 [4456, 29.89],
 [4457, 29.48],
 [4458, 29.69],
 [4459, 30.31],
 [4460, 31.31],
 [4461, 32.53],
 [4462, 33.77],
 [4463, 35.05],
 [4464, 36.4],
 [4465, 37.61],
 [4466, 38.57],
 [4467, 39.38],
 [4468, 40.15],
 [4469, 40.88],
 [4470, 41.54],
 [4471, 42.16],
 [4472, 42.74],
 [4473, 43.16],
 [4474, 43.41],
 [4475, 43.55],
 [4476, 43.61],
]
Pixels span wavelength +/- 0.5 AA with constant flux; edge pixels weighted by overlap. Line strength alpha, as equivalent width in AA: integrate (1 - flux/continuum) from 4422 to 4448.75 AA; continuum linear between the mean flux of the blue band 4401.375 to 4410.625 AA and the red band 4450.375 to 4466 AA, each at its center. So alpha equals -2.5 AA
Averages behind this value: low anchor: 29.8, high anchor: 33.4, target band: 34.8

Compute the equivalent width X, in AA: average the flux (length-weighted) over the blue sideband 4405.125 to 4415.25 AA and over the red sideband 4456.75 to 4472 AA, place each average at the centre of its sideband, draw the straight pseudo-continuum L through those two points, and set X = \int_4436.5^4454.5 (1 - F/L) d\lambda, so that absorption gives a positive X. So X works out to -1.2 AA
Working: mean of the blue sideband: 31.4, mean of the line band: 36.9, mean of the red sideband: 36.3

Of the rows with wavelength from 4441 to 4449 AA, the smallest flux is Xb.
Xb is 36.56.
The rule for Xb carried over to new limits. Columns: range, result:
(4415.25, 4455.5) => 31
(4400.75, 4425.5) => 27.81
